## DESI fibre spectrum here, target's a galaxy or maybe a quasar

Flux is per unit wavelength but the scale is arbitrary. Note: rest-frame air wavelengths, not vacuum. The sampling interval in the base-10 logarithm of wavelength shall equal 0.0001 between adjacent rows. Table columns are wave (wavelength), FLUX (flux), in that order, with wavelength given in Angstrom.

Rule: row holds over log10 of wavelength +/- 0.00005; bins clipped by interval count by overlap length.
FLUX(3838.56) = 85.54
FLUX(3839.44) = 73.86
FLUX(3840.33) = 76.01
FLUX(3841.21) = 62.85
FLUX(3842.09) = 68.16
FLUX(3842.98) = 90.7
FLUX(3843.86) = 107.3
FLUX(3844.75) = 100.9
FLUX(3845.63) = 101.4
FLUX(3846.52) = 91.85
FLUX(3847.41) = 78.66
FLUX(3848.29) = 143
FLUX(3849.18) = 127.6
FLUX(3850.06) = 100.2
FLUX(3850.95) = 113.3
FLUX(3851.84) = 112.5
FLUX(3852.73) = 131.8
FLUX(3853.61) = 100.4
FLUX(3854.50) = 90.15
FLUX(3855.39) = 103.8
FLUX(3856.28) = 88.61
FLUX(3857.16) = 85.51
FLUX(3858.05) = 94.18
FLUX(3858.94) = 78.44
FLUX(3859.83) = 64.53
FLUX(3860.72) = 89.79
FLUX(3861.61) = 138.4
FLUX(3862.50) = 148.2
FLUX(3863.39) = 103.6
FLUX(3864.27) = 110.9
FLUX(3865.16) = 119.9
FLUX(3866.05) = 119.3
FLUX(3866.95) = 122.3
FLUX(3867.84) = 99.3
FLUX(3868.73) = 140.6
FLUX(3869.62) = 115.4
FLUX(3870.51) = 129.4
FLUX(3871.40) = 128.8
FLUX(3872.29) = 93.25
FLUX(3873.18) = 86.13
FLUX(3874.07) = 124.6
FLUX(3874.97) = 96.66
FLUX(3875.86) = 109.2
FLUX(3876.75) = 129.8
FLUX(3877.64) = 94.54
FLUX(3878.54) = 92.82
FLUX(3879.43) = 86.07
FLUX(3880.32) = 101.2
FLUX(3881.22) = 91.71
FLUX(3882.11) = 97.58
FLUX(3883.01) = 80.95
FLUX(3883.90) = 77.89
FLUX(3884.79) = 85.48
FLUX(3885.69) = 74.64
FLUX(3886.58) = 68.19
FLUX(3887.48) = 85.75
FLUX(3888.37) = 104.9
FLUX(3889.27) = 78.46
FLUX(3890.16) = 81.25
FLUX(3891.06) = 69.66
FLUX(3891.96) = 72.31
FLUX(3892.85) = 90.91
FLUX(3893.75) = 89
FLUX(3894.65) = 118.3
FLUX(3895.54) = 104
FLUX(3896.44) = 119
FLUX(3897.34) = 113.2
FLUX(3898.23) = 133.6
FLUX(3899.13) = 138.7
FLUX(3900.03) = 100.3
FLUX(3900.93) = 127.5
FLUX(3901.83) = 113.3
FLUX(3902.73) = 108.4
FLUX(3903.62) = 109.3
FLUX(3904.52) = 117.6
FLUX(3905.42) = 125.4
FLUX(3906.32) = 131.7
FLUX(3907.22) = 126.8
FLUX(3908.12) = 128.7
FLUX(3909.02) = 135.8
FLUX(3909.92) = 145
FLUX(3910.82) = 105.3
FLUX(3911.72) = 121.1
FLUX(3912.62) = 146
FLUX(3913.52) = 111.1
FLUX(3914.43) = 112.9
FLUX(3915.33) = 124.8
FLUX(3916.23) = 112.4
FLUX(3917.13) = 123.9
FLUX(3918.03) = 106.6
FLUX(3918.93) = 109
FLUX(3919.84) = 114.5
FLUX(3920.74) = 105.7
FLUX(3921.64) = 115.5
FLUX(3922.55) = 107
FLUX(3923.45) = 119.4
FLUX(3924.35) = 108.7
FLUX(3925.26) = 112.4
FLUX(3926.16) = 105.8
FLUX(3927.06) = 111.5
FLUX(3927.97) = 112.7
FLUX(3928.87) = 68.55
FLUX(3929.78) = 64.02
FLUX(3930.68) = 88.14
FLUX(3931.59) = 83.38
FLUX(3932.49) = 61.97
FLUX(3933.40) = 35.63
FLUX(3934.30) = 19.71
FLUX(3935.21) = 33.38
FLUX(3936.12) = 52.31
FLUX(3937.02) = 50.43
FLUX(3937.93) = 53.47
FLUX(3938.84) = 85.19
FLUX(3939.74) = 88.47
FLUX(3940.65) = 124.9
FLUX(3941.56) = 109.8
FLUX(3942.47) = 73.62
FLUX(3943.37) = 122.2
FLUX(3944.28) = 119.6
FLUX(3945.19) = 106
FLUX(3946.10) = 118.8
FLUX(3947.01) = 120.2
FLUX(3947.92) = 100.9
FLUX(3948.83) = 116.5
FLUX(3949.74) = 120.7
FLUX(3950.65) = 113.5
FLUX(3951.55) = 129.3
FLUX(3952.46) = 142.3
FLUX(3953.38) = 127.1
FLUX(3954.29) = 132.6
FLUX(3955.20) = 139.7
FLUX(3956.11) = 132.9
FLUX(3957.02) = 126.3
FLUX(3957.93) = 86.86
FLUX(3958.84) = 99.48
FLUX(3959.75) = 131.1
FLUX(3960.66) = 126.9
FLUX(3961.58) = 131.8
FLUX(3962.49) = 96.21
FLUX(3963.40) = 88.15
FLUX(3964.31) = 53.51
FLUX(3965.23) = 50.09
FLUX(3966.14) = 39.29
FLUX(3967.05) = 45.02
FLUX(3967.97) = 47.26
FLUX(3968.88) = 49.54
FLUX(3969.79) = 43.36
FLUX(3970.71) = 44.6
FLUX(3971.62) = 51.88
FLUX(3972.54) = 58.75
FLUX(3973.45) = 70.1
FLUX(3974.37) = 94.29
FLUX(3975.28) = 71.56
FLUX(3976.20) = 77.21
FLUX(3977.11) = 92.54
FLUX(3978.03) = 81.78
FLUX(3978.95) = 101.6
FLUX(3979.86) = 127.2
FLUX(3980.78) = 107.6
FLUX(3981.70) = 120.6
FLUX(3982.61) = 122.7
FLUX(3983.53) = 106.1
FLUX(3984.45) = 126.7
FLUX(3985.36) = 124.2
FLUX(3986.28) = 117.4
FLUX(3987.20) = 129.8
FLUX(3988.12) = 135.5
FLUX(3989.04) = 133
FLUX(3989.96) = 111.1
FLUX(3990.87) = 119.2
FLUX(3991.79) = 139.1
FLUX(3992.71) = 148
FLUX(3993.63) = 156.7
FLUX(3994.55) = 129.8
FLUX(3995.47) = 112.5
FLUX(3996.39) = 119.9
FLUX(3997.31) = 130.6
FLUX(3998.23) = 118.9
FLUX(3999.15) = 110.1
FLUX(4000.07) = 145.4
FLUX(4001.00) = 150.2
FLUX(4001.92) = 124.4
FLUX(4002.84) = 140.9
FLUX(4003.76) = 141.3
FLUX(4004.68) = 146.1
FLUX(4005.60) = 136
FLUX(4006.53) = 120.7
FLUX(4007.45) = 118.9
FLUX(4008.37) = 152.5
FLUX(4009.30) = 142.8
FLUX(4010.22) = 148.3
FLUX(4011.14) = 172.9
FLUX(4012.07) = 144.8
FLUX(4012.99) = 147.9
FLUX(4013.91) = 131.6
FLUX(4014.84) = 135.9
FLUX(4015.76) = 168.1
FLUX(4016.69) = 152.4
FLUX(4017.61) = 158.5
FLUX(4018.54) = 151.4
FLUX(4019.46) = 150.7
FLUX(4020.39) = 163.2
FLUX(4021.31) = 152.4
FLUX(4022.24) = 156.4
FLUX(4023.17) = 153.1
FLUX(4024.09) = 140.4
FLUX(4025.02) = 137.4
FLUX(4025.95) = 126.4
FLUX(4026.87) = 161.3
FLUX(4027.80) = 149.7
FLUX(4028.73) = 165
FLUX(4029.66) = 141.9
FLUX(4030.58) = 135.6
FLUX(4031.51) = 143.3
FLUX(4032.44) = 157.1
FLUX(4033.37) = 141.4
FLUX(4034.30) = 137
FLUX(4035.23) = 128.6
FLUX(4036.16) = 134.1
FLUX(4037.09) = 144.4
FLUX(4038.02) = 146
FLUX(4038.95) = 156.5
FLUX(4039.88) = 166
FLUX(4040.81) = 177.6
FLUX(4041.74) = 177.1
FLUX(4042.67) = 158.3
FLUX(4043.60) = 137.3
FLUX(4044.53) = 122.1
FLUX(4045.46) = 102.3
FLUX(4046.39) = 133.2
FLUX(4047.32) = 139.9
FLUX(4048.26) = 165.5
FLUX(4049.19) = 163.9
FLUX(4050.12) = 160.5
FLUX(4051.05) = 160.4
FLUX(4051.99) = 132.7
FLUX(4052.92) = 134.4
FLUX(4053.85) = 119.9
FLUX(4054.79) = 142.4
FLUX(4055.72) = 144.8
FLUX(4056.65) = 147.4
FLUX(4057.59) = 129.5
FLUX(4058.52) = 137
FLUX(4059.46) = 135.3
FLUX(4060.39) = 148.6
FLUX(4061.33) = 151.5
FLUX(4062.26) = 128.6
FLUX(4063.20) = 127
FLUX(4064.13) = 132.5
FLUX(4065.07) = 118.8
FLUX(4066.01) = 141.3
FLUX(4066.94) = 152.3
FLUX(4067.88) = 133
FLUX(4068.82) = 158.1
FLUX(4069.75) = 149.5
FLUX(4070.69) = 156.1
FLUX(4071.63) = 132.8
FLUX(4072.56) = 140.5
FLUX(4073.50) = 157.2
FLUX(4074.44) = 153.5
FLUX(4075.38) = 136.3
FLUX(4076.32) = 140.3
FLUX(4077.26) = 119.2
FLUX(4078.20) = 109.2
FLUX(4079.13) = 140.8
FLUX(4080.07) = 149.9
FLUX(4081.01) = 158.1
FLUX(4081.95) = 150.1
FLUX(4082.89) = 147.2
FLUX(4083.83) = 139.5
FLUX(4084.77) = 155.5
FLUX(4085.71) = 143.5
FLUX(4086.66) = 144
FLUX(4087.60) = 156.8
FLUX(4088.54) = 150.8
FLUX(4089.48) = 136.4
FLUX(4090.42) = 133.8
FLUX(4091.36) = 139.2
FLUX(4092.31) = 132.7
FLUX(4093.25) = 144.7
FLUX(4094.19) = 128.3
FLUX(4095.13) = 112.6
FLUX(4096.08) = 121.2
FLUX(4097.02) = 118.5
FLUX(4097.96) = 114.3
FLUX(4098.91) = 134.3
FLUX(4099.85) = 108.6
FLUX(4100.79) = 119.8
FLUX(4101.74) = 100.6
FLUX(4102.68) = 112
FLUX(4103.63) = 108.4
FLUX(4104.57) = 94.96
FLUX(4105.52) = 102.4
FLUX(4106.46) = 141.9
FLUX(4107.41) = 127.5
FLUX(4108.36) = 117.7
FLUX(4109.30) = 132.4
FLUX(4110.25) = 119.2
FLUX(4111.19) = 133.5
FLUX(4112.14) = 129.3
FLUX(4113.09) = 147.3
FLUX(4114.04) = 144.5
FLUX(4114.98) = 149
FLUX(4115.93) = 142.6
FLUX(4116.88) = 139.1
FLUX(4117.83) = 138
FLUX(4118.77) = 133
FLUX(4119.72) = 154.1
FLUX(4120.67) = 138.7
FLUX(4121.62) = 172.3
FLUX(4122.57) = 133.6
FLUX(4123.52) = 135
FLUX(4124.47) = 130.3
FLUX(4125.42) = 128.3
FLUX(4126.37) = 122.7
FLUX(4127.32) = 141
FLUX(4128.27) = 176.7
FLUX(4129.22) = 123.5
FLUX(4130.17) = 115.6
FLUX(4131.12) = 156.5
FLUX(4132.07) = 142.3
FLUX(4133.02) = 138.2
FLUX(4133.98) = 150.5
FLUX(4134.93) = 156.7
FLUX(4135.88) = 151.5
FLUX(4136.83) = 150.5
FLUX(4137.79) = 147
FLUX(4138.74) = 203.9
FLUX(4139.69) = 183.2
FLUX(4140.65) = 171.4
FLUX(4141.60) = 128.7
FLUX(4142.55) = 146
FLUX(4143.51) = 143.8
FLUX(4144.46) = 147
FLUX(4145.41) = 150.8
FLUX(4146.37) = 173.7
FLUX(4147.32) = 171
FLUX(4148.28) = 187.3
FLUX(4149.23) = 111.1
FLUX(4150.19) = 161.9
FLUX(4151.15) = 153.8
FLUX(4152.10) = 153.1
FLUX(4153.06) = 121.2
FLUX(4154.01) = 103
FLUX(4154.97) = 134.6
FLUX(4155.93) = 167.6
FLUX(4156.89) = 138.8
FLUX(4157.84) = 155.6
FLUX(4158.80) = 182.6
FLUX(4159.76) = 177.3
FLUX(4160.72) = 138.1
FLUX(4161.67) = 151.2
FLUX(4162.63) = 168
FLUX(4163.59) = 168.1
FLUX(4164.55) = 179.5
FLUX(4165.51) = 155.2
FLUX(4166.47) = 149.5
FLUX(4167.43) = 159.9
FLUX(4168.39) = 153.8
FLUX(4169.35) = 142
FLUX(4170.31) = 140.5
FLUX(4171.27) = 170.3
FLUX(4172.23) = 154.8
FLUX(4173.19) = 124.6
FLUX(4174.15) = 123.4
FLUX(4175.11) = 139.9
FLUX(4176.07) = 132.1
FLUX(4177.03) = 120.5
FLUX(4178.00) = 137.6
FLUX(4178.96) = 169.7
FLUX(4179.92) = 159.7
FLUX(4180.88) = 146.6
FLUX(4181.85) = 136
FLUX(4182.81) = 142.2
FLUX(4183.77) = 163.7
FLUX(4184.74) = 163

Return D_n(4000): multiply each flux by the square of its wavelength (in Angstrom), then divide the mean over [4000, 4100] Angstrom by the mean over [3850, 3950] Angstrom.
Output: 1.5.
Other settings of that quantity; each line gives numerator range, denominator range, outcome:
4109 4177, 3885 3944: 1.65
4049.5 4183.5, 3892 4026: 1.37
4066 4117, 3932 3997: 1.45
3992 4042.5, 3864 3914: 1.43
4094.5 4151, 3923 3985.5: 1.63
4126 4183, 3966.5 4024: 1.34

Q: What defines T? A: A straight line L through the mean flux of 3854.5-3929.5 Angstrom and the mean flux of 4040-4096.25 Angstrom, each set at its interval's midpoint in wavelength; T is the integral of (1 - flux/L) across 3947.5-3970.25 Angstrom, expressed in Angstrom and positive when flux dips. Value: 4.0 Angstrom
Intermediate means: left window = 107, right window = 142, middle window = 98.8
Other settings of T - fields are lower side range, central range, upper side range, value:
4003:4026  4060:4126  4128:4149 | 7.1 Angstrom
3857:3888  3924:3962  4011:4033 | 7.7 Angstrom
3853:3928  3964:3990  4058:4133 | 7.0 Angstrom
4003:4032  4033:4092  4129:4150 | 2.4 Angstrom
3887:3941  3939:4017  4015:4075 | 6.0 Angstrom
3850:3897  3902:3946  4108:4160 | 3.1 Angstrom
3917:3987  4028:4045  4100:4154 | -4.6 Angstrom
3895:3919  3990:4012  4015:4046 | 0.9 Angstrom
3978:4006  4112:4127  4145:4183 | 0.4 Angstrom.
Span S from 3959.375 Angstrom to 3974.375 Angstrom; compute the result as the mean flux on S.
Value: 70.8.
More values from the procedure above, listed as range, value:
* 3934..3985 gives 93.2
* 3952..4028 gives 119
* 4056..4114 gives 134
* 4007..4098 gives 143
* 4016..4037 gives 147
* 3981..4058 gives 141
